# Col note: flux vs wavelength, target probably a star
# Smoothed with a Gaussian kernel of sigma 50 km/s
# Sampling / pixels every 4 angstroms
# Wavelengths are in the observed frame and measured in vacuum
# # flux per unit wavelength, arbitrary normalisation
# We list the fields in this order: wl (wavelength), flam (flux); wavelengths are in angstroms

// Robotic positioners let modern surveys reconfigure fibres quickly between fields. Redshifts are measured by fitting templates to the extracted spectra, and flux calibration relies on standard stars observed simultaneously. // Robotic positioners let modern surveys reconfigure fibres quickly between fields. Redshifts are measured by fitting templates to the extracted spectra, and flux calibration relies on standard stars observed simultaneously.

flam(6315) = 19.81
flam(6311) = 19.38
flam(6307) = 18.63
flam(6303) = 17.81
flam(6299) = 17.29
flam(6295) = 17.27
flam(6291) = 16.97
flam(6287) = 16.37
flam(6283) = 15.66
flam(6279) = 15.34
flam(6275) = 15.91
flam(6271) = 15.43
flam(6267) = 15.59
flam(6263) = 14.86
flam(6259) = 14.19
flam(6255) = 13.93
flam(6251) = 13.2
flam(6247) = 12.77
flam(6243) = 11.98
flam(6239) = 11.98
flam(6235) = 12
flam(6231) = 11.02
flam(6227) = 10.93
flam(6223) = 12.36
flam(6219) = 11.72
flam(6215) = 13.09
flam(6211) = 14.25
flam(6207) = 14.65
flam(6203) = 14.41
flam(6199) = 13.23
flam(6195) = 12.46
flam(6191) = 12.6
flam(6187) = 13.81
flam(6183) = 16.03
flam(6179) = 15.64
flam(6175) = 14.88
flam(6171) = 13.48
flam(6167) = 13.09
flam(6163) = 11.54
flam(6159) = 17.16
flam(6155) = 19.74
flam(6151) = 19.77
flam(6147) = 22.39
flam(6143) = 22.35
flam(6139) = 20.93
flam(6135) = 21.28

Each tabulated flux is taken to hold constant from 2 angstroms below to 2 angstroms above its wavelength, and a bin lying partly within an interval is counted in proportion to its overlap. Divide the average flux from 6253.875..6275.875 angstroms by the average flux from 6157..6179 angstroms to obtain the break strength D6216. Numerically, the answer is 1.1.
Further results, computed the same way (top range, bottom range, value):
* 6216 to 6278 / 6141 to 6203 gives 0.84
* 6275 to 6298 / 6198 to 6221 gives 1.20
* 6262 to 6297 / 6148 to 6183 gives 1.01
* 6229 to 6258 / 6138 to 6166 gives 0.66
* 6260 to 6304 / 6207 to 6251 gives 1.31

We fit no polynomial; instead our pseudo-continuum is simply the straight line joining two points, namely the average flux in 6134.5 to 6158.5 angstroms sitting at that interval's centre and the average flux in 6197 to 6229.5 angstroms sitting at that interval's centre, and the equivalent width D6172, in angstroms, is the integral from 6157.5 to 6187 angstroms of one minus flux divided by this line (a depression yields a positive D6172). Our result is 5.5 angstroms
